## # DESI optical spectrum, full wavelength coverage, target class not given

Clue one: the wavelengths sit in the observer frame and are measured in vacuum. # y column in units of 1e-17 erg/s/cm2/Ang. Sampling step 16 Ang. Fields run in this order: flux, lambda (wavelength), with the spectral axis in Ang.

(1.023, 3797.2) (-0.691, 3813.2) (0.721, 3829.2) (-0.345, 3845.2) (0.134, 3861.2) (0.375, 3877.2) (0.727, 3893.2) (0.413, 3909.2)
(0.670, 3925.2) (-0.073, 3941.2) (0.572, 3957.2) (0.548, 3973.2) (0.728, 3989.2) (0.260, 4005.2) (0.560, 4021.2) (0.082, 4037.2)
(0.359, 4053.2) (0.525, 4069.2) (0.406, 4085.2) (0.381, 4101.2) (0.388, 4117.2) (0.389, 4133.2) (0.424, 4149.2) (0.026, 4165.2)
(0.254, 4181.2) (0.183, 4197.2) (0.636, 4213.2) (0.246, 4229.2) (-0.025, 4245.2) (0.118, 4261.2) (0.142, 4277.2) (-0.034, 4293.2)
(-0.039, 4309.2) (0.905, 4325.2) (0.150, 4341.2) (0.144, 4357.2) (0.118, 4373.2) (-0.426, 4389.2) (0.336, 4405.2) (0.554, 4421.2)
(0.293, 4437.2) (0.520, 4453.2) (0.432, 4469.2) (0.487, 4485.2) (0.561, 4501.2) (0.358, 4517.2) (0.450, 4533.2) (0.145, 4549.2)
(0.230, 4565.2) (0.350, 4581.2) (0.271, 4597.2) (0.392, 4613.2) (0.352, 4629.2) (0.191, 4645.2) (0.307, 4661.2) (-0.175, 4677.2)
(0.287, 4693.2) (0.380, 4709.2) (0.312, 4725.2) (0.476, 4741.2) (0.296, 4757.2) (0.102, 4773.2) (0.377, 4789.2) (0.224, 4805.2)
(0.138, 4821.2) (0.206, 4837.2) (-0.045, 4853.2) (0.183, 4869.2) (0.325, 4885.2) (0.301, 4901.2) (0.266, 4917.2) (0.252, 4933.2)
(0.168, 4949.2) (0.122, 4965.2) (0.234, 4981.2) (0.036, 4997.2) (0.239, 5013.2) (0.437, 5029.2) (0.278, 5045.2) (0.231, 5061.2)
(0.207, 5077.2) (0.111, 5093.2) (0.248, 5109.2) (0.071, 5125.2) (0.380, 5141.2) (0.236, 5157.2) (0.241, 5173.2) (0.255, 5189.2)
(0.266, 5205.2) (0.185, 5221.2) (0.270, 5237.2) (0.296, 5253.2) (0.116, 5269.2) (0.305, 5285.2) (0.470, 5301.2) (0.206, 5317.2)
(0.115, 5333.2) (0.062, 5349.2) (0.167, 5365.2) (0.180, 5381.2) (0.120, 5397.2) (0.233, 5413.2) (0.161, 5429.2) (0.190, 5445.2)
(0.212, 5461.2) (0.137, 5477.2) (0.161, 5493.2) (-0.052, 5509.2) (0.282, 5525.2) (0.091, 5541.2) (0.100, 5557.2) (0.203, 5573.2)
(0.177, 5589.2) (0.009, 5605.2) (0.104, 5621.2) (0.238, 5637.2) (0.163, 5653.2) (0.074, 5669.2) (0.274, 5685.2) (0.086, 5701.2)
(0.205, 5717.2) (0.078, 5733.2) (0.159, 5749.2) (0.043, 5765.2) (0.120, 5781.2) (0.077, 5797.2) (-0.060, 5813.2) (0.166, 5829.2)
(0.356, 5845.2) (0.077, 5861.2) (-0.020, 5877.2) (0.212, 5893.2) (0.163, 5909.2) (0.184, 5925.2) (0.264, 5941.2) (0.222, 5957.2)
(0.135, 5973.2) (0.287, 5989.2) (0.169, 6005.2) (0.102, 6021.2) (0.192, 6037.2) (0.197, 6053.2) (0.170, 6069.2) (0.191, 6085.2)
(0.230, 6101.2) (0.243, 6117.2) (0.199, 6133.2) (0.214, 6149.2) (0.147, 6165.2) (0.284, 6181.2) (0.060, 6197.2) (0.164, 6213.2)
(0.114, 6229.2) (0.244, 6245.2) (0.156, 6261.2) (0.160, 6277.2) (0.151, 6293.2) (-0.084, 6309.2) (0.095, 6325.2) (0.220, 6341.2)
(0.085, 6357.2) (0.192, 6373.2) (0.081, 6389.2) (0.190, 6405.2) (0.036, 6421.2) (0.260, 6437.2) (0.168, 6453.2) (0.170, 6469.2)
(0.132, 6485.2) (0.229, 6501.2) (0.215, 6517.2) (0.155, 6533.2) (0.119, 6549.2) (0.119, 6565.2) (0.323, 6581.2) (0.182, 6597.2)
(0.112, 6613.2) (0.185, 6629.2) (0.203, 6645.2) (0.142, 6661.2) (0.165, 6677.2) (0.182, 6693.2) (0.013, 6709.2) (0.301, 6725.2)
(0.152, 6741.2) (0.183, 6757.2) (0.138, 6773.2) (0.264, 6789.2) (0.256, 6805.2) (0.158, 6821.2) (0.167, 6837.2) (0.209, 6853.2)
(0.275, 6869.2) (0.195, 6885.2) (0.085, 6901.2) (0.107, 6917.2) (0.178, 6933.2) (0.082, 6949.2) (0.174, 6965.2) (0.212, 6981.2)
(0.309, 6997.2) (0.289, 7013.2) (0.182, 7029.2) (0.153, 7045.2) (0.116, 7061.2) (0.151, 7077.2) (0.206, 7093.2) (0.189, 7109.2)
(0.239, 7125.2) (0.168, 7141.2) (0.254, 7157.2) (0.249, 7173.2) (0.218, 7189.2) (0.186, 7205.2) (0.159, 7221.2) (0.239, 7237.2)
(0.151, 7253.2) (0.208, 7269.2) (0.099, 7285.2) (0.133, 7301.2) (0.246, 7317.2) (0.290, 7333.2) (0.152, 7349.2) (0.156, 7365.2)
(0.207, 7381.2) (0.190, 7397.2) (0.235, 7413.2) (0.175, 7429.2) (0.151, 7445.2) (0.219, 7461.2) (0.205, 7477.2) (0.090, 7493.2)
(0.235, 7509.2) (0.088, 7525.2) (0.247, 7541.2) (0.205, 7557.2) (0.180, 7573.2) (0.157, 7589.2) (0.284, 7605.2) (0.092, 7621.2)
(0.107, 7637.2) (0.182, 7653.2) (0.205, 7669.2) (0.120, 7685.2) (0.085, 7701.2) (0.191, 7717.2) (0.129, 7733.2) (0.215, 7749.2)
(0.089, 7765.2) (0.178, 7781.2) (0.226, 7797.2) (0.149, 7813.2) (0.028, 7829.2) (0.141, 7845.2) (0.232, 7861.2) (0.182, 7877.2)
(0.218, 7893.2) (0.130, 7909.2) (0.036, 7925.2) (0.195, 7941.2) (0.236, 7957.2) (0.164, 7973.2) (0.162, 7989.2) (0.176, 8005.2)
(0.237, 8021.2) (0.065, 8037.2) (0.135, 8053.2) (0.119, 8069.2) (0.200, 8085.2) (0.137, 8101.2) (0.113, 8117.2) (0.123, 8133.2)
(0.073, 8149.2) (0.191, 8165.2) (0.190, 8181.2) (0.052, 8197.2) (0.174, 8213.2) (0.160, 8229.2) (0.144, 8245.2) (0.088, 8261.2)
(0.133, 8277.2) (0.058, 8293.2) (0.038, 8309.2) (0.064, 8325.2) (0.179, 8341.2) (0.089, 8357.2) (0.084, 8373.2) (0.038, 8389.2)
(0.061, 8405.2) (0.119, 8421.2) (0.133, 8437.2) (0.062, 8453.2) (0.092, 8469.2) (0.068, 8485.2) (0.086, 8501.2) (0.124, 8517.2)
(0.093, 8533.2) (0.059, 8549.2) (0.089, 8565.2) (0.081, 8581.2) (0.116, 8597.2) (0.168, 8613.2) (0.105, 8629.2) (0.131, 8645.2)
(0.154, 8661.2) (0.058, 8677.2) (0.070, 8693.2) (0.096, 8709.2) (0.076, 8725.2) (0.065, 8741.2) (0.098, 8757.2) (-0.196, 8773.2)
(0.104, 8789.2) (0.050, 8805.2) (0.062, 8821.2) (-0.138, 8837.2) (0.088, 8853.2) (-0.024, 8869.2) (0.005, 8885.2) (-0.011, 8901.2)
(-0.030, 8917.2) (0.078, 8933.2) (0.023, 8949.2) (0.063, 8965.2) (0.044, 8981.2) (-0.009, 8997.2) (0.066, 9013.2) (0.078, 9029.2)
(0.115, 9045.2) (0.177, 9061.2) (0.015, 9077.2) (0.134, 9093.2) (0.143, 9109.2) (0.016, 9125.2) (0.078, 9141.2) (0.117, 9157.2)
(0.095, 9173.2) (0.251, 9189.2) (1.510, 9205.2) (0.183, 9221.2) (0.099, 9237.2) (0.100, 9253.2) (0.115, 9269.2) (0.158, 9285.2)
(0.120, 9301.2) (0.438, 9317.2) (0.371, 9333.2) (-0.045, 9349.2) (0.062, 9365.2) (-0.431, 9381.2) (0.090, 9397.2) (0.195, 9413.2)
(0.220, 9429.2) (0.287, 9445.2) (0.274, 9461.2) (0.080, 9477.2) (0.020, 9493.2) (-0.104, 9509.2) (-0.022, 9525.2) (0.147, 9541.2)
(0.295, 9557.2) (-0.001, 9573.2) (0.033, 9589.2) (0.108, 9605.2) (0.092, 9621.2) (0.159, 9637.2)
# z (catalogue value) 1.47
